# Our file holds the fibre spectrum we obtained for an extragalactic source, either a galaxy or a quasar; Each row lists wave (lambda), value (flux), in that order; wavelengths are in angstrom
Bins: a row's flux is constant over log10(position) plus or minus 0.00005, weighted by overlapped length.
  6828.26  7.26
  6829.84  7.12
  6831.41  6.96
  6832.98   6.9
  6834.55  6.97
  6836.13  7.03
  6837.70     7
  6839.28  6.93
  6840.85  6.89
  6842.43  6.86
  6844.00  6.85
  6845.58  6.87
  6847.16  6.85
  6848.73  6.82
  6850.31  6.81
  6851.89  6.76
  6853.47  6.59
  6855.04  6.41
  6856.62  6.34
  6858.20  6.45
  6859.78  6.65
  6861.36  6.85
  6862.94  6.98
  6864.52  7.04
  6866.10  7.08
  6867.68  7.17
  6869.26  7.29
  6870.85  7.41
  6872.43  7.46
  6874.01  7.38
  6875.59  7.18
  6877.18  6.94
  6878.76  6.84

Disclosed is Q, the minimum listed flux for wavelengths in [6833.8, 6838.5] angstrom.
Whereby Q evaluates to 6.97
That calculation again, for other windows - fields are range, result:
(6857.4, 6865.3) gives 6.45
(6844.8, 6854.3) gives 6.59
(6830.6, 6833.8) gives 6.9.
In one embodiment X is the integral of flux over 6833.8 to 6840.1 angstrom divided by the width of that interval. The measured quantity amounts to 6.98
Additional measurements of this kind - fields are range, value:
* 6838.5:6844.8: 6.88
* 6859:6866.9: 6.92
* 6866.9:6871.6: 7.28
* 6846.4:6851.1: 6.83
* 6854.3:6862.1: 6.54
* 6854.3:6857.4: 6.37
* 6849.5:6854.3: 6.72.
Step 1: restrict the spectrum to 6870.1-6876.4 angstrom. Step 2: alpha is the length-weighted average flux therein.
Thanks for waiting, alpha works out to 7.36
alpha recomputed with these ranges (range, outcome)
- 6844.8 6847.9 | 6.85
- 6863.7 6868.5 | 7.1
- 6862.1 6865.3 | 7.01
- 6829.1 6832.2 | 7.05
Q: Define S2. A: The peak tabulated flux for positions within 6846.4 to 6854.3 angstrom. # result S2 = 6.85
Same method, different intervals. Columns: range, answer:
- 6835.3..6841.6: 7.03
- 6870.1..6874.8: 7.46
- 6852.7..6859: 6.59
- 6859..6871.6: 7.41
